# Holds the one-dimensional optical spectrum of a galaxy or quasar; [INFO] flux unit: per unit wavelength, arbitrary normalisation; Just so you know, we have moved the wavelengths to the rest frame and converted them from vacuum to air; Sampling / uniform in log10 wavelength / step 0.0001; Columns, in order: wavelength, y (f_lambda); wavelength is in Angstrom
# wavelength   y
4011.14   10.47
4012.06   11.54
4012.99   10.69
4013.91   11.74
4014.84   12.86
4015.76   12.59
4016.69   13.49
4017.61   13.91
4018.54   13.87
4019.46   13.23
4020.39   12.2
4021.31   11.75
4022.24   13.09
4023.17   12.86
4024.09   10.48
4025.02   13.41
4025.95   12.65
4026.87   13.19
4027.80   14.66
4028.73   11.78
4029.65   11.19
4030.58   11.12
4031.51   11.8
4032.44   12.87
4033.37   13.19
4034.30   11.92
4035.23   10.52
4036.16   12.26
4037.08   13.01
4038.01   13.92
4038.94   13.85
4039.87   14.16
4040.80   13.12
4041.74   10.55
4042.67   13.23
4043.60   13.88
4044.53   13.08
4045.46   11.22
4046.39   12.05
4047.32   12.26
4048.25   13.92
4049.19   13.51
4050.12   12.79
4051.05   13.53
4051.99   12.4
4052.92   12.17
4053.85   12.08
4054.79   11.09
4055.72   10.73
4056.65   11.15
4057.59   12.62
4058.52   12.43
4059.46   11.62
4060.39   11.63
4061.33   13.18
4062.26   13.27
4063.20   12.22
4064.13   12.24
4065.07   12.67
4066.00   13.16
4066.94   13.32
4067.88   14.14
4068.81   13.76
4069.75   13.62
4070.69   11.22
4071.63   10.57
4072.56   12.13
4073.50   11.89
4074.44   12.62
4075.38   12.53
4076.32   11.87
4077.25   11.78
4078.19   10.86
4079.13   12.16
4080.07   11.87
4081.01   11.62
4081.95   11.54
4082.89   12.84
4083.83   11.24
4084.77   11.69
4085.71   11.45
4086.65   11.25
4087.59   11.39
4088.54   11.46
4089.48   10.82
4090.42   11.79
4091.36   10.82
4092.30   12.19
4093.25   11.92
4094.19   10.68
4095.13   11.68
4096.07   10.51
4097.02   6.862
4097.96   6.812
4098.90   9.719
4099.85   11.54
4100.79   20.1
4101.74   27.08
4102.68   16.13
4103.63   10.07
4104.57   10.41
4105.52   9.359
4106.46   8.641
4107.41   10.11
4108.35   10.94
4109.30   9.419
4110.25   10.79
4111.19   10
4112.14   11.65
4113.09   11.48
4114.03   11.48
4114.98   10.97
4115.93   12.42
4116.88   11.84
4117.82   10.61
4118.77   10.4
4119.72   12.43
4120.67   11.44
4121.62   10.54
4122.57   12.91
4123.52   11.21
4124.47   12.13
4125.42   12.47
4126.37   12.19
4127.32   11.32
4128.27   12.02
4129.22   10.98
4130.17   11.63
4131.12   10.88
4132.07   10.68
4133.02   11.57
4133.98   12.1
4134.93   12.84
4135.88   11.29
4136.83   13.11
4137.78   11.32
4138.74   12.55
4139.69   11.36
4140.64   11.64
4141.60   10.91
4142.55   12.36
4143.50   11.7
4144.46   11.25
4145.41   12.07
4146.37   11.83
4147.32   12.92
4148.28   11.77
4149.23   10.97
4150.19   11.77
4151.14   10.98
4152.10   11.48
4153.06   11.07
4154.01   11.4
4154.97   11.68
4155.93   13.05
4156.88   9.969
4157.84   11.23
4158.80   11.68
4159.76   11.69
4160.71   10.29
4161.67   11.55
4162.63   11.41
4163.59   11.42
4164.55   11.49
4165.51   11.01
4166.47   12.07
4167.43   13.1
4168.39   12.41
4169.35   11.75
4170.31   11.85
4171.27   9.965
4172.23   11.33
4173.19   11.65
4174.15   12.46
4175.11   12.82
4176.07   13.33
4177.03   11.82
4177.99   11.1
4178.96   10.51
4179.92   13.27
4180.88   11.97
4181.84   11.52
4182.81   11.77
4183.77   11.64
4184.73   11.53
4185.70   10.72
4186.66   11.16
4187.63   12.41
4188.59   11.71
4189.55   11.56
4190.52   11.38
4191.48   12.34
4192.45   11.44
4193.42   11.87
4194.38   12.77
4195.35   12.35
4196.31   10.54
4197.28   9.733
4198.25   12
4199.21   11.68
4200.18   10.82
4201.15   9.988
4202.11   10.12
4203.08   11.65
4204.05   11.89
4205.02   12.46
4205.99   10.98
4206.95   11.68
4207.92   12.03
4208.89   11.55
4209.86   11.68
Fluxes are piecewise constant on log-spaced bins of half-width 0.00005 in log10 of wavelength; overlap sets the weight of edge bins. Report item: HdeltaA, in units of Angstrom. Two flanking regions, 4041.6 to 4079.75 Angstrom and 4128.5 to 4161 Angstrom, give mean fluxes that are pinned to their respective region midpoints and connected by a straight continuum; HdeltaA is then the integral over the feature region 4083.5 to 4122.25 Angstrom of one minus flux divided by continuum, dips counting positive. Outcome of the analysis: 1.5 Angstrom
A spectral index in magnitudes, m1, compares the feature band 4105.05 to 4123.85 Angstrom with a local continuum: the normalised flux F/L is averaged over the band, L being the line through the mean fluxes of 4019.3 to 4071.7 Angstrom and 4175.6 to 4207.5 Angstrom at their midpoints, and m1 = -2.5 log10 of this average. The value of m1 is 0.11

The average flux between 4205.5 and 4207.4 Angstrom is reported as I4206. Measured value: 11.4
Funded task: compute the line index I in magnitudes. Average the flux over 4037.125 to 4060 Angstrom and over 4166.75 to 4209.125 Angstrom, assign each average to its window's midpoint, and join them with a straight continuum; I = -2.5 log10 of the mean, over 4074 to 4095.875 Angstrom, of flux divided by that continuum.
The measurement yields 0.062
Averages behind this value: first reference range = 12.6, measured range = 11.6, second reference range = 11.7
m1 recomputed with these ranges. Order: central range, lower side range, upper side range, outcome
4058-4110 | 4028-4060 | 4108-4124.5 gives -0.02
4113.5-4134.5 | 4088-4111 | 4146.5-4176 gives 0.01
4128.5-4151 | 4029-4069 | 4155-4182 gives 0.02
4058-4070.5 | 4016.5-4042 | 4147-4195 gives -0.04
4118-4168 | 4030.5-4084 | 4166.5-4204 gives 0.02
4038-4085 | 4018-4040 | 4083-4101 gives -0.05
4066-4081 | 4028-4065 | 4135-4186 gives 0.00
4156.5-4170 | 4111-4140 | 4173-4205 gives 0.01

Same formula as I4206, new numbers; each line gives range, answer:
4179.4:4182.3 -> 12.3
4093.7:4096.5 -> 11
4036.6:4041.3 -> 13.6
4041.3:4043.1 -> 11.9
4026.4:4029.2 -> 13.2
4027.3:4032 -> 12.1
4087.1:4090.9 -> 11.4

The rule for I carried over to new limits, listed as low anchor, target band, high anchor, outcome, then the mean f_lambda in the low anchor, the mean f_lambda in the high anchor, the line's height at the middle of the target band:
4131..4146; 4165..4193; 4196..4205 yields -0.05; 11.7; 11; 11.3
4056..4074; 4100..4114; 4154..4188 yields -0.03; 12.4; 11.7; 12.1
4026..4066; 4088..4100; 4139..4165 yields 0.15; 12.5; 11.5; 12.1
